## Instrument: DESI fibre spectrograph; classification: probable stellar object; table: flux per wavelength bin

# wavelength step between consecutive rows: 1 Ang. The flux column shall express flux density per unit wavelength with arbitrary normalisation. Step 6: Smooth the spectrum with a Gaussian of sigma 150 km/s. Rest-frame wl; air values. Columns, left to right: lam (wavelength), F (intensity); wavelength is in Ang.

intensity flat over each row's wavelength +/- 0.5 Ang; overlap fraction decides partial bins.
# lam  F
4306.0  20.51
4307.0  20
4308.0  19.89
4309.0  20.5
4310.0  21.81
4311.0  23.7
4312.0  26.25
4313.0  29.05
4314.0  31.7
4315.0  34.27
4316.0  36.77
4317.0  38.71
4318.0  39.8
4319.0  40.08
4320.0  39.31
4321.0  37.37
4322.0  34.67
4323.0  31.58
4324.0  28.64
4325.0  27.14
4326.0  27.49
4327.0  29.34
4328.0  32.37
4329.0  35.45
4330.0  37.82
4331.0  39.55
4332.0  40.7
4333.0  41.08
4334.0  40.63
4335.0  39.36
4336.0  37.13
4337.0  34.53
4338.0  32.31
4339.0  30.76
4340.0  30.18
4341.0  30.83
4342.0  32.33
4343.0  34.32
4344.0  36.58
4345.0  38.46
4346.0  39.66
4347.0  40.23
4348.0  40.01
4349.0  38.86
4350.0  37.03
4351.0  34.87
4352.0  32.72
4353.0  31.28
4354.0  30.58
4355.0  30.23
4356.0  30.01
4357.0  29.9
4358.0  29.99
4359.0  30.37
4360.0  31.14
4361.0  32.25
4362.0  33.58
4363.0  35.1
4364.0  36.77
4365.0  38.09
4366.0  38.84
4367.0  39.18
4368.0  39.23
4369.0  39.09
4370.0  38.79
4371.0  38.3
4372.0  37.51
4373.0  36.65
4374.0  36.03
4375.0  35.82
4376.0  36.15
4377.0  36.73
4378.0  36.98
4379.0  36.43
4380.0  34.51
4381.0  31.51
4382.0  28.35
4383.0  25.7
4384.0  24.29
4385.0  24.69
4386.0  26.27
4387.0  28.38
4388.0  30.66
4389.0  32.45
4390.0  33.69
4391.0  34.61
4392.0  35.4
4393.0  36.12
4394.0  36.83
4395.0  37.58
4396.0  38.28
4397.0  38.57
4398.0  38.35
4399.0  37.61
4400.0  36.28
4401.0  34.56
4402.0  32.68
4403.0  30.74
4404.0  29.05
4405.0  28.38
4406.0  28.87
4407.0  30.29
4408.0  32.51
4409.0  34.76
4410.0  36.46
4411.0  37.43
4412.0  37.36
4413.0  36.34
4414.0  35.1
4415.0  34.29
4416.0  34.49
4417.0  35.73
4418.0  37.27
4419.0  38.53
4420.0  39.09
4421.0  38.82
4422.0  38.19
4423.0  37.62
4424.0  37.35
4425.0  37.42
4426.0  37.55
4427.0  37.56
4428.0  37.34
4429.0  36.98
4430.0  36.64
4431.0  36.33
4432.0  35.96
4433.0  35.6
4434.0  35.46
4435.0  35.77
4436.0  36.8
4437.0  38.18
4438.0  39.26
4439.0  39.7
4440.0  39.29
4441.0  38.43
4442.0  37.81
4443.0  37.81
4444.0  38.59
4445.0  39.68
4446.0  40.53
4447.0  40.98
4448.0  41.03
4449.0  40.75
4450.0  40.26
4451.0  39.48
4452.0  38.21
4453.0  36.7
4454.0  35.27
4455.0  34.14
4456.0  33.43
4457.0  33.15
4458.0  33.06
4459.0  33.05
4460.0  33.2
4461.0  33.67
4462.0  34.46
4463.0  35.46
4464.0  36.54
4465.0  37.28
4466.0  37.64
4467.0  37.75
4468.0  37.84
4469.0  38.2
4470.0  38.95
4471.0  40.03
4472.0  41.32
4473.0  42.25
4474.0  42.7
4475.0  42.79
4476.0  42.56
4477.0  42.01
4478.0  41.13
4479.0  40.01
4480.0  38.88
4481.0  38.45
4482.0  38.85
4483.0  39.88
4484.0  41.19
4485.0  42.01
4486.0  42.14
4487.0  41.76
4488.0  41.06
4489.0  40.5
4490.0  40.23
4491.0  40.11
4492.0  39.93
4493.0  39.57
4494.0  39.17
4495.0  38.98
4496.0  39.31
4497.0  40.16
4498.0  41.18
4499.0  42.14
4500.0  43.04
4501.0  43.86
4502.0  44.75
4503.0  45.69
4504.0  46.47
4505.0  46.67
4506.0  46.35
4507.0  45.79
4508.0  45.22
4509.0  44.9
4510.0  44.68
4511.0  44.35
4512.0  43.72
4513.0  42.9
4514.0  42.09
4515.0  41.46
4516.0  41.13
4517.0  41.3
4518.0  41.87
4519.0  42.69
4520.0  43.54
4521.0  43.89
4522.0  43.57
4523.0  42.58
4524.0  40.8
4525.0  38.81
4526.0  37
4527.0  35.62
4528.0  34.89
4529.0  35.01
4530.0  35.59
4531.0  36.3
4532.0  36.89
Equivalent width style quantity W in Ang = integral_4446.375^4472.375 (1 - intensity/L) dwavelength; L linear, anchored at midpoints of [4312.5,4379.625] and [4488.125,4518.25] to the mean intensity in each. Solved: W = 2.26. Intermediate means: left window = 35.2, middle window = 37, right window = 42.6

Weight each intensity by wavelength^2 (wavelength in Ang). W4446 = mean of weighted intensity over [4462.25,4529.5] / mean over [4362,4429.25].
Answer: 1.23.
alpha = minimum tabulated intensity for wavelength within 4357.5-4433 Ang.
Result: 24.29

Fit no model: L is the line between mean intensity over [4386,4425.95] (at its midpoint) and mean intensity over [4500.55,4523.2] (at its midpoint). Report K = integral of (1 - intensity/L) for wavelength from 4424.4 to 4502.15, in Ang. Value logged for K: 2.1 Ang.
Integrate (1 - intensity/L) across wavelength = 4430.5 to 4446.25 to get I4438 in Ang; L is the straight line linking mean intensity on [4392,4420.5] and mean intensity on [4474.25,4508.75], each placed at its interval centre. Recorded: 0.0 Ang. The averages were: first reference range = 35.1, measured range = 37.8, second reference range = 41.8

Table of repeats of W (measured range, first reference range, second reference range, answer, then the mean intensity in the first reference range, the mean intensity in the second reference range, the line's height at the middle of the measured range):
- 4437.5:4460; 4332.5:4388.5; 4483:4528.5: 0.7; 34.3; 42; 39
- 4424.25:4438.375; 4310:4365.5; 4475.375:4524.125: 0.7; 34.1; 42.1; 38.8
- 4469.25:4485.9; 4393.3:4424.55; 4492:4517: 0.0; 35.5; 43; 40.9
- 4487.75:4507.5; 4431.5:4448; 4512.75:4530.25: -1.3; 38.2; 40.3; 39.7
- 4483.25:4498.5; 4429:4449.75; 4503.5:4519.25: 0.6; 38.2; 43.9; 42.3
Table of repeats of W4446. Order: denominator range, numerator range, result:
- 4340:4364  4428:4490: 1.19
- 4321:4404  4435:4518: 1.23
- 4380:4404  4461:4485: 1.25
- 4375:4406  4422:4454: 1.18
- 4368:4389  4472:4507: 1.32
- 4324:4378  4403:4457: 1.08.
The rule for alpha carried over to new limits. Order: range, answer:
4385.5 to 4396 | 26.27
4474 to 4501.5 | 38.45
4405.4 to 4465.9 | 28.87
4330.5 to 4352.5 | 30.18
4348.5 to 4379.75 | 29.9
